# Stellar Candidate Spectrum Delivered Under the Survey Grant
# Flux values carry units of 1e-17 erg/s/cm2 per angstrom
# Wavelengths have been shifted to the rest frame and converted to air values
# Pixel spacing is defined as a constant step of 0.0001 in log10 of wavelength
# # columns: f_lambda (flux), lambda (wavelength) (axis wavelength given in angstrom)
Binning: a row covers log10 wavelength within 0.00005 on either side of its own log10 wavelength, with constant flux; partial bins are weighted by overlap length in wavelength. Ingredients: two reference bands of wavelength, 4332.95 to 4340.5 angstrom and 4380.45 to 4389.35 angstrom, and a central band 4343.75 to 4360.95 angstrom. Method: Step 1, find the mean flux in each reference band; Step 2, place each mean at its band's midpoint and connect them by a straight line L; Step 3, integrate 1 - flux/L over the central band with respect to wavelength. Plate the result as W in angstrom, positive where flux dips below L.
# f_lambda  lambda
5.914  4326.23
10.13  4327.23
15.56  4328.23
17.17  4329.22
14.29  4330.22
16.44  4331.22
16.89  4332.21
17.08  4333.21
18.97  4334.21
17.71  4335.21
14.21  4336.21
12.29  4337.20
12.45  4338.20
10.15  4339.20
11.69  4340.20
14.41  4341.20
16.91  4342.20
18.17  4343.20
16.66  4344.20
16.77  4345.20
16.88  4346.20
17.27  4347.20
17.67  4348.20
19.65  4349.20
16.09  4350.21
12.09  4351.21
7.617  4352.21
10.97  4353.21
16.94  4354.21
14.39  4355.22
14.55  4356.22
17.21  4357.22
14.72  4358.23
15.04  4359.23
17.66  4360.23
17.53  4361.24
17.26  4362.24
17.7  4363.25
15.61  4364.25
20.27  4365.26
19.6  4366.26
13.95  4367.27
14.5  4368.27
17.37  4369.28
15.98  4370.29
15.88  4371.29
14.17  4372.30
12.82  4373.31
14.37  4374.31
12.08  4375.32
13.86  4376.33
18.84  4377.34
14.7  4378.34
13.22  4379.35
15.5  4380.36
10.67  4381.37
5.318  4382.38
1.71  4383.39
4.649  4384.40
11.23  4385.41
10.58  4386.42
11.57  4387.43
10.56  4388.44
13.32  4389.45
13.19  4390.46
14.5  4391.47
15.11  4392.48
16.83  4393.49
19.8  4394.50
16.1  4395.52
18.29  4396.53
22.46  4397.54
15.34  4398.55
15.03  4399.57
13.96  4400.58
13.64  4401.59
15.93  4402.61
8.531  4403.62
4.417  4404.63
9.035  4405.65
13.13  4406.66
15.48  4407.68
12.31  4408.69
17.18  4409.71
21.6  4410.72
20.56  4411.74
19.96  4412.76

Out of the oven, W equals -4.0 angstrom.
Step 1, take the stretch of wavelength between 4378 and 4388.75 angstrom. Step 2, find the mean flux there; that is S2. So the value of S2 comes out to 9.88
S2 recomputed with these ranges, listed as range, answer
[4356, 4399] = 14.5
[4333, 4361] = 15.2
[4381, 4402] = 13.1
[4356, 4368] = 16.8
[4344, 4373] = 15.9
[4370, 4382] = 14.2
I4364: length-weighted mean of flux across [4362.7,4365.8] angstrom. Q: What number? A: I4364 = 17.9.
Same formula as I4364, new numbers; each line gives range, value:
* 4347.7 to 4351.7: 16.4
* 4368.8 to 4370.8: 16.7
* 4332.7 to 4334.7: 18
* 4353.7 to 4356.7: 15.3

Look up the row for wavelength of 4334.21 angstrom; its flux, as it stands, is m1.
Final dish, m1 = 18.97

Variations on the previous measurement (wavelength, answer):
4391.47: 14.5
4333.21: 17.08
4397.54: 22.46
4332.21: 16.89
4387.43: 11.57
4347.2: 17.27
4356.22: 14.55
